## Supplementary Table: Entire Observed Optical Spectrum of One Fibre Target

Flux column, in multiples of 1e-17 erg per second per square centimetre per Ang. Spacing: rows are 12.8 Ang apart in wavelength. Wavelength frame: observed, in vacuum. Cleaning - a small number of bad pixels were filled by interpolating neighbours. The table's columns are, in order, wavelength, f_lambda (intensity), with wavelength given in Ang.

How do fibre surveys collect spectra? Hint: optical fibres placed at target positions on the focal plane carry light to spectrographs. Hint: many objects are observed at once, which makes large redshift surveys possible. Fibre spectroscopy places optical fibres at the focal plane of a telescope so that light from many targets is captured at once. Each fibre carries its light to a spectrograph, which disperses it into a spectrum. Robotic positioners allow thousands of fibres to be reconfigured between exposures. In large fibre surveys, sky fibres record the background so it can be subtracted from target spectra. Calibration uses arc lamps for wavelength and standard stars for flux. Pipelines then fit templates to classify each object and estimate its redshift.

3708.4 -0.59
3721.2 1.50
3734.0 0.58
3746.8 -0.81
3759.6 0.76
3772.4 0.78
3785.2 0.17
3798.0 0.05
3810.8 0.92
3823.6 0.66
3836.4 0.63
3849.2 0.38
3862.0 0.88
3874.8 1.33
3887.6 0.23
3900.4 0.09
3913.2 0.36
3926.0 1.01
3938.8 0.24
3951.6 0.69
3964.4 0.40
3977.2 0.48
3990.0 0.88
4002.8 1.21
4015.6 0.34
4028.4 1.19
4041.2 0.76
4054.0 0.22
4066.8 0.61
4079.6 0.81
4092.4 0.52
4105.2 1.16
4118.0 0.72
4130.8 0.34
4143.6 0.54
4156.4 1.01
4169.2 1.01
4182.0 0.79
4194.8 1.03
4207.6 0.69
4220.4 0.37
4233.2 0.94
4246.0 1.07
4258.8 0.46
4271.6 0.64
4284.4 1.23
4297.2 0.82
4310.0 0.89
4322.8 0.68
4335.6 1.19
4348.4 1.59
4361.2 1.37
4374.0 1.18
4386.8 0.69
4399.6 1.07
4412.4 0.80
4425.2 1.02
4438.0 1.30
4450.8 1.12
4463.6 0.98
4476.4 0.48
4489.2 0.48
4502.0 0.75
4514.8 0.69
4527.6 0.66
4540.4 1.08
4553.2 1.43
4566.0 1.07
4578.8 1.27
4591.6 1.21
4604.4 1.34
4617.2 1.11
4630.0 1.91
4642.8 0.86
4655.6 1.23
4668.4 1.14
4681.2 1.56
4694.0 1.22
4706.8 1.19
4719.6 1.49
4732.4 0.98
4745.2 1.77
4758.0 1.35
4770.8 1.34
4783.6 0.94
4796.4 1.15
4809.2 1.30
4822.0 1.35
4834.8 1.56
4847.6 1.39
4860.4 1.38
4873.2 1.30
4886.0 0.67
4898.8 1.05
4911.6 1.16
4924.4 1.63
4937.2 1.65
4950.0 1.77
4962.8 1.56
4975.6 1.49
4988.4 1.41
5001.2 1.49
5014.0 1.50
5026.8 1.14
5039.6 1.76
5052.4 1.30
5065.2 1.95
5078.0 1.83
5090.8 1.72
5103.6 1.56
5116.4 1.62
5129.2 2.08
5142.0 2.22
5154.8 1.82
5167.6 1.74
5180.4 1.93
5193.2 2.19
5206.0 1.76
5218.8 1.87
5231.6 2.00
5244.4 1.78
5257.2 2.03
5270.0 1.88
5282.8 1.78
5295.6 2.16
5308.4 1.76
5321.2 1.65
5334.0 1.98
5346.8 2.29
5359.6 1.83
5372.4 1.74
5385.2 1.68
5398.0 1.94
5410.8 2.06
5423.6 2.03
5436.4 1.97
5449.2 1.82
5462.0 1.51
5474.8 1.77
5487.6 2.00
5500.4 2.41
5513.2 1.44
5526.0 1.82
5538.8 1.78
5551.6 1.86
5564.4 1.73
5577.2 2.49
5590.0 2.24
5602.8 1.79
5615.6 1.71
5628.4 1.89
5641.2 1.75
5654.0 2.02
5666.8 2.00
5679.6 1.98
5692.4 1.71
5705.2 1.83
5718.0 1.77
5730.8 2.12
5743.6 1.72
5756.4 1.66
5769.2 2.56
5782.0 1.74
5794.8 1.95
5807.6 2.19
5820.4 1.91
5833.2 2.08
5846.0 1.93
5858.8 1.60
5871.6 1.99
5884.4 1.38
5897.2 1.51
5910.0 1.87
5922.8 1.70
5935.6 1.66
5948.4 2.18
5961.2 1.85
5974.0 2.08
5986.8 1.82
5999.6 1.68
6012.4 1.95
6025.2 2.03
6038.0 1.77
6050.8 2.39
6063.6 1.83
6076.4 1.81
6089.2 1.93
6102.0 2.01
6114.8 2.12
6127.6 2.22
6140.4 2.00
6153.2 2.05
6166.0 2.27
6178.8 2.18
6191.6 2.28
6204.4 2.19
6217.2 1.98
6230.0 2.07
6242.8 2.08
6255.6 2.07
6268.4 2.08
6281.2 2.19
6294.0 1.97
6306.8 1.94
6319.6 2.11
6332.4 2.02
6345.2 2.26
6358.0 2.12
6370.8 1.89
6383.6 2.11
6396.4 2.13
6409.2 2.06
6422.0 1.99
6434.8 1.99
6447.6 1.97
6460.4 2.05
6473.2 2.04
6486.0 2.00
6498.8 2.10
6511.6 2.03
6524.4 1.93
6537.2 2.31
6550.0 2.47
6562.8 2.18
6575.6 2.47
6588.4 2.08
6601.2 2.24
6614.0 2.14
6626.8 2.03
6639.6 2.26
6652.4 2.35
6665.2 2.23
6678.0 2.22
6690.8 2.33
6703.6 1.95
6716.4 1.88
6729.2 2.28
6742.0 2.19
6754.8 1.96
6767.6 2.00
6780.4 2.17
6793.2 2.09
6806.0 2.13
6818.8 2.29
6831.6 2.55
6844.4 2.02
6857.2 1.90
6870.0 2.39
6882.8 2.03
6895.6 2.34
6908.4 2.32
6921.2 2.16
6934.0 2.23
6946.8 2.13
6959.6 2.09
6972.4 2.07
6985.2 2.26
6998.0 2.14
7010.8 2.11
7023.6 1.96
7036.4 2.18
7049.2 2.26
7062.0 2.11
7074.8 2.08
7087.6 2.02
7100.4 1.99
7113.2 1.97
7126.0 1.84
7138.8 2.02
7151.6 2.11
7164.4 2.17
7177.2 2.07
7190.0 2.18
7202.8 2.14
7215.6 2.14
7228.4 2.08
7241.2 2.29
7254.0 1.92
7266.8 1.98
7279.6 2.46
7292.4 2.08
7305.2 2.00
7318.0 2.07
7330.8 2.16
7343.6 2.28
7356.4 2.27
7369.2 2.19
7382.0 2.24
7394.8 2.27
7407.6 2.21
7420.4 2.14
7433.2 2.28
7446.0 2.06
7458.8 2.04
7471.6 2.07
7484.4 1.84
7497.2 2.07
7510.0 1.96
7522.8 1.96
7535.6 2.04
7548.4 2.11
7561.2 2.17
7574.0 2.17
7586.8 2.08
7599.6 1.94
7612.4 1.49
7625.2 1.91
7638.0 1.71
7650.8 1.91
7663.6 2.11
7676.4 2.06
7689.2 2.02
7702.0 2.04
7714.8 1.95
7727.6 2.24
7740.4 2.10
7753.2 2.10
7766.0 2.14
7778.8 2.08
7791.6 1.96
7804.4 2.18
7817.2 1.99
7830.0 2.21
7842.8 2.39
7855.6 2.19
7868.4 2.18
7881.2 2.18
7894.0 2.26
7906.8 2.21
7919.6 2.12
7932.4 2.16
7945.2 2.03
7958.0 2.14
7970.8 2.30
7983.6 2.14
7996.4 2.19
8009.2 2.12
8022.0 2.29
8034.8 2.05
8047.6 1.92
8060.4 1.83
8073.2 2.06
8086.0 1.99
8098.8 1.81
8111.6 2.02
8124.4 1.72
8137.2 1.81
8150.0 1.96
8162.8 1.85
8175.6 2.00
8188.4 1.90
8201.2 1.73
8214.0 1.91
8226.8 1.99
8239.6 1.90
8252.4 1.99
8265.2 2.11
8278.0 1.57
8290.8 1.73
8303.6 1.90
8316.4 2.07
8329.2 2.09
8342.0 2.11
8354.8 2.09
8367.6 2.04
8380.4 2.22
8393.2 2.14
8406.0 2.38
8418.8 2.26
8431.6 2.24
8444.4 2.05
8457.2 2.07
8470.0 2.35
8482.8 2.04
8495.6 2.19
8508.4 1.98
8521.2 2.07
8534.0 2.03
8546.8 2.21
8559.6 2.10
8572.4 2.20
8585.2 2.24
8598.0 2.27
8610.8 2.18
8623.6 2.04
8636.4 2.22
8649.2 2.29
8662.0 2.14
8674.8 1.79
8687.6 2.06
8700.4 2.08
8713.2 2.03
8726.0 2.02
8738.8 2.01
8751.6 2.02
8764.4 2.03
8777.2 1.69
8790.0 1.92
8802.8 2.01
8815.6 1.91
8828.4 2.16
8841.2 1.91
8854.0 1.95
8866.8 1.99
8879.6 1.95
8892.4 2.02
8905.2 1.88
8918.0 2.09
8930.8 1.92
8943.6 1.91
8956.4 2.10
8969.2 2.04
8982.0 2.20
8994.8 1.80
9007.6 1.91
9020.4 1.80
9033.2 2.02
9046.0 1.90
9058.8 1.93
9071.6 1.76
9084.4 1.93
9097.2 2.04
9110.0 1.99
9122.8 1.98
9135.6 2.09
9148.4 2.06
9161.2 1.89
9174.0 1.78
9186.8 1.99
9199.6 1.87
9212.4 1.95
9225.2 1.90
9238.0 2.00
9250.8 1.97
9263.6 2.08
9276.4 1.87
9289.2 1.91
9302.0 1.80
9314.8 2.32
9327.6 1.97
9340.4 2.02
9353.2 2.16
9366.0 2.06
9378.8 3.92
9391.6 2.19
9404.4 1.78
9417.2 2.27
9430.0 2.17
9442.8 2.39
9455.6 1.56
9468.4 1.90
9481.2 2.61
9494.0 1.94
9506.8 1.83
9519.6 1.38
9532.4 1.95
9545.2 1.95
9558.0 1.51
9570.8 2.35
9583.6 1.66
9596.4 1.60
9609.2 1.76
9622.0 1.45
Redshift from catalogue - 0.139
